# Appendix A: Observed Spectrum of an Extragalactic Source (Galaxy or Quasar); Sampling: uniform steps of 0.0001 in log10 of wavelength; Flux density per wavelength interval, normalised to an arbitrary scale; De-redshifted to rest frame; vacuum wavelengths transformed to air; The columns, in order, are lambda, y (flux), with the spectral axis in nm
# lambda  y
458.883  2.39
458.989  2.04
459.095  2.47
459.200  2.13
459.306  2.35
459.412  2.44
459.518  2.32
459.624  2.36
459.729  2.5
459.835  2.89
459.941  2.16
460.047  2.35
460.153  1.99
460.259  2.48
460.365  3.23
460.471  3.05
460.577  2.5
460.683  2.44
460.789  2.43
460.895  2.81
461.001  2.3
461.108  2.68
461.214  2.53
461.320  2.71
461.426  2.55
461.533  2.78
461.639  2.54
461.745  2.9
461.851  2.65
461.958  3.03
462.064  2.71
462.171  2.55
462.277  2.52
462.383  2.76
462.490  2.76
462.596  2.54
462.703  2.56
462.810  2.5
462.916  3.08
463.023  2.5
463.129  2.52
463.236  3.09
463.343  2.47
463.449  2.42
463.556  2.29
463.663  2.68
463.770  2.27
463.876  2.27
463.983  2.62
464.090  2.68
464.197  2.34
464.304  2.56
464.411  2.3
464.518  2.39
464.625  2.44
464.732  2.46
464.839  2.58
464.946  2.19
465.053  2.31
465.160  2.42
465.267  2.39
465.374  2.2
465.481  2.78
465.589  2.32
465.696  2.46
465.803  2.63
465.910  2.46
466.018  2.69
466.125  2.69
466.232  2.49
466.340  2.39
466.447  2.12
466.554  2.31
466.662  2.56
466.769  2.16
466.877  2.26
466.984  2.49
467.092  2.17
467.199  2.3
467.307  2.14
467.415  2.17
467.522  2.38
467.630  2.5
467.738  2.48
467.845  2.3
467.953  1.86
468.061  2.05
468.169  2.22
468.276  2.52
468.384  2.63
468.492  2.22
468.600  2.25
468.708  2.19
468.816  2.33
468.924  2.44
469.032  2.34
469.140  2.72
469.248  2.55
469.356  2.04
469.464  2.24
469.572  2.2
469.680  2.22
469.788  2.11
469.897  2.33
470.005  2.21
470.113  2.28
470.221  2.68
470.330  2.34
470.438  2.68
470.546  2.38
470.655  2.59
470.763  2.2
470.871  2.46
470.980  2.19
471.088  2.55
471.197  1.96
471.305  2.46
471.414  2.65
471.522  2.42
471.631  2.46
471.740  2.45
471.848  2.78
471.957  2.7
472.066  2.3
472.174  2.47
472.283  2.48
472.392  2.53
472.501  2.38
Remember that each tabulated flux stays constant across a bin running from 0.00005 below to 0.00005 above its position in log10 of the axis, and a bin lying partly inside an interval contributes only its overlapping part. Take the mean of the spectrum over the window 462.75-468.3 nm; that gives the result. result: 2.42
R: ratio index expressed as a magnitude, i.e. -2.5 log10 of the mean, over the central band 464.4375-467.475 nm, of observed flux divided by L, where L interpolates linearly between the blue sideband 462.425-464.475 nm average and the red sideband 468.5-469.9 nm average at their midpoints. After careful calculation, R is 0.02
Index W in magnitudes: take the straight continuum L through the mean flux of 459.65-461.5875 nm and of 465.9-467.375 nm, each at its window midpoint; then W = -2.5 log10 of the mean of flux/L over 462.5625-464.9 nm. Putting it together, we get -0.02 mag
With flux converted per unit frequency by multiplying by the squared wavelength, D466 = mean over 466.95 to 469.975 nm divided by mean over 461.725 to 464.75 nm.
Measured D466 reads 0.91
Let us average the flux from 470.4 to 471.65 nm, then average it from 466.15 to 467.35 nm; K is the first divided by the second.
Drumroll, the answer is 1.04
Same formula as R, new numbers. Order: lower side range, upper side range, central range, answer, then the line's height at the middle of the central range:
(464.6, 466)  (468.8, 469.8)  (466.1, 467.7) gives 0.027 mag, 2.4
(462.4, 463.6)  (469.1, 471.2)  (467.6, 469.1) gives 0.050 mag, 2.42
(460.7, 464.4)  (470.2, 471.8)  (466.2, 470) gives 0.084 mag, 2.49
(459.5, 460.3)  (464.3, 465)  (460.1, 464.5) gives -0.088 mag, 2.4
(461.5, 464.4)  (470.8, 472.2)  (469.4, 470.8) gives 0.059 mag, 2.47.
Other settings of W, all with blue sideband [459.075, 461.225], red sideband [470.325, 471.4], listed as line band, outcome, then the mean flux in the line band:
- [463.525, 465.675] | 0.01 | 2.43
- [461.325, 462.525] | -0.09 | 2.7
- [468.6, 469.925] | 0.05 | 2.31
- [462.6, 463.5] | -0.07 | 2.64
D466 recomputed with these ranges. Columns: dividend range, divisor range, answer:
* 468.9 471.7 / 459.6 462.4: 0.95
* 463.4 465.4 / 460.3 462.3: 0.91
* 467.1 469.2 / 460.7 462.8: 0.90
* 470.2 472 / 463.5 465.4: 1.05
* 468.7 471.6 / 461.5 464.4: 0.94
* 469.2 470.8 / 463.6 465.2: 0.98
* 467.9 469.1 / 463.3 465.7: 0.96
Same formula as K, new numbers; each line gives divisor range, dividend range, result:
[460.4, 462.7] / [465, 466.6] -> 0.92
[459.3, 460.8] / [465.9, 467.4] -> 0.94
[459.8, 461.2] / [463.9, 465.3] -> 0.95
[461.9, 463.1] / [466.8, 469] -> 0.86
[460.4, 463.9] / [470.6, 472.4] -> 0.93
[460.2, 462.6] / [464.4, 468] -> 0.89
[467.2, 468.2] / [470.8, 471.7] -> 1.07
